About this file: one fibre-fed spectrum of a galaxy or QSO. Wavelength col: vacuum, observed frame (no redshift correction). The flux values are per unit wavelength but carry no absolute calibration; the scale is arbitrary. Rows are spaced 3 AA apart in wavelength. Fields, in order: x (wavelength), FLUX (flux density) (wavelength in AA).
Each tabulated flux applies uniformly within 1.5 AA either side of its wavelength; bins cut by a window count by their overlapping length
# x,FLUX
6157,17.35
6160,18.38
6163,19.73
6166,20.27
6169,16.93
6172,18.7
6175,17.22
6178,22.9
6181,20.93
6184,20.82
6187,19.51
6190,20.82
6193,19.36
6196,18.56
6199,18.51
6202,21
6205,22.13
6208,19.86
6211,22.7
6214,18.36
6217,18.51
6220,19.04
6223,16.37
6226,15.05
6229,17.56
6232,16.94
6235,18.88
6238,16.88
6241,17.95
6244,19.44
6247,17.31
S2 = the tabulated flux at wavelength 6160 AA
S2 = 18.38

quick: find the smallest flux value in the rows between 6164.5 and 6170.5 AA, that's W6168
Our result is 16.93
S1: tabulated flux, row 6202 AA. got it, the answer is 21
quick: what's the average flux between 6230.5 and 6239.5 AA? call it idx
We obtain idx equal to 17.6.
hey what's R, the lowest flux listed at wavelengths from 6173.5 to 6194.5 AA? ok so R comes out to 17.22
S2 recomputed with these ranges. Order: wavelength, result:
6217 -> 18.51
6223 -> 16.37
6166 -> 20.27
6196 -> 18.56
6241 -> 17.95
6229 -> 17.56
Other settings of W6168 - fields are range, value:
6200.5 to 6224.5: 16.37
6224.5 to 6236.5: 15.05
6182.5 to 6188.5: 19.51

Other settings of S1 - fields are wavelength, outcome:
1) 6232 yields 16.94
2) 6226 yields 15.05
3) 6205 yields 22.13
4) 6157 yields 17.35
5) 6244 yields 19.44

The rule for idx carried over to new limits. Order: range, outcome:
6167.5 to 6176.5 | 17.6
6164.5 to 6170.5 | 18.6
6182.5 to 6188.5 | 20.2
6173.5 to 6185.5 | 20.5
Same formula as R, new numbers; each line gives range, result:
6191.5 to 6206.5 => 18.51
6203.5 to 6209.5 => 19.86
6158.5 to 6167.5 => 18.38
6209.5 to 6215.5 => 18.36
